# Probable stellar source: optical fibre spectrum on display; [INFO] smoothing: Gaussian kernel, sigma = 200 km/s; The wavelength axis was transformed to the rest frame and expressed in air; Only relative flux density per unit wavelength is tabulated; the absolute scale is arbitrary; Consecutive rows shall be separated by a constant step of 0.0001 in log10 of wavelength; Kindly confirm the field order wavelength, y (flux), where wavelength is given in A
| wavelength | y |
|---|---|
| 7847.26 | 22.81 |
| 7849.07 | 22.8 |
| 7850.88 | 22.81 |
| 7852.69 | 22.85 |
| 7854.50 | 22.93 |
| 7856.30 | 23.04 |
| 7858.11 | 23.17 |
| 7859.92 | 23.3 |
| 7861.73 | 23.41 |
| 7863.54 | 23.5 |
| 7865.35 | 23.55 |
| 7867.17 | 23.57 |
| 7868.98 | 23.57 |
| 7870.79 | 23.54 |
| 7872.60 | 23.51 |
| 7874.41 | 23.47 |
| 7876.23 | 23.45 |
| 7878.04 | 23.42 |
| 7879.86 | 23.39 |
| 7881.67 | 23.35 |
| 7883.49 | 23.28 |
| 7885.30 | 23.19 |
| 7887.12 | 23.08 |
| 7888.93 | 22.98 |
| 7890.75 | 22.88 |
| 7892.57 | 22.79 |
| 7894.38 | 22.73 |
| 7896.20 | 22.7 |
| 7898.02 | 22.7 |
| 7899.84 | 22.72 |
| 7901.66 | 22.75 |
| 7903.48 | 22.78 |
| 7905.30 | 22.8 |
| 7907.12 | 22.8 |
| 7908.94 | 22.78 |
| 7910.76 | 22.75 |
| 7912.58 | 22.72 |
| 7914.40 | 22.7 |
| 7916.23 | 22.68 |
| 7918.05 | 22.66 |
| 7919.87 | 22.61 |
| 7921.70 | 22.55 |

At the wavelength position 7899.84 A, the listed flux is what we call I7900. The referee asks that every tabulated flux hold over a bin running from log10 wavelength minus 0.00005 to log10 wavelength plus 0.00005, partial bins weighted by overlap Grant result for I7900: 22.72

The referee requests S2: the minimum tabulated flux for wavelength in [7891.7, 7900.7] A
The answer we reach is 22.7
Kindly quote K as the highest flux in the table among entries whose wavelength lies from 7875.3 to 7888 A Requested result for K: 23.45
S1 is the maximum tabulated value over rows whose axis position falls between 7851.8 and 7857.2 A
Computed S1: 23.04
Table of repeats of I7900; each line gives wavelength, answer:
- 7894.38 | 22.73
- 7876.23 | 23.45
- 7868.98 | 23.57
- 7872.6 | 23.51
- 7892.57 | 22.79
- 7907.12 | 22.8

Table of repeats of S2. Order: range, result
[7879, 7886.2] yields 23.19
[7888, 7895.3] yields 22.73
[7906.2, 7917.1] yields 22.68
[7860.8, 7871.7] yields 23.41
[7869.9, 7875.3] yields 23.47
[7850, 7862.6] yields 22.81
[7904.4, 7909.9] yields 22.78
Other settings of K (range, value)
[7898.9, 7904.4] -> 22.78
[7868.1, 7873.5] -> 23.57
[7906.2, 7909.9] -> 22.8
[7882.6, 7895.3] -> 23.28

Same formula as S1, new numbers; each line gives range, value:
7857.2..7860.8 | 23.3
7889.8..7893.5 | 22.88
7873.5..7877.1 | 23.47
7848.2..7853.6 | 22.85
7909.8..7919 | 22.75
